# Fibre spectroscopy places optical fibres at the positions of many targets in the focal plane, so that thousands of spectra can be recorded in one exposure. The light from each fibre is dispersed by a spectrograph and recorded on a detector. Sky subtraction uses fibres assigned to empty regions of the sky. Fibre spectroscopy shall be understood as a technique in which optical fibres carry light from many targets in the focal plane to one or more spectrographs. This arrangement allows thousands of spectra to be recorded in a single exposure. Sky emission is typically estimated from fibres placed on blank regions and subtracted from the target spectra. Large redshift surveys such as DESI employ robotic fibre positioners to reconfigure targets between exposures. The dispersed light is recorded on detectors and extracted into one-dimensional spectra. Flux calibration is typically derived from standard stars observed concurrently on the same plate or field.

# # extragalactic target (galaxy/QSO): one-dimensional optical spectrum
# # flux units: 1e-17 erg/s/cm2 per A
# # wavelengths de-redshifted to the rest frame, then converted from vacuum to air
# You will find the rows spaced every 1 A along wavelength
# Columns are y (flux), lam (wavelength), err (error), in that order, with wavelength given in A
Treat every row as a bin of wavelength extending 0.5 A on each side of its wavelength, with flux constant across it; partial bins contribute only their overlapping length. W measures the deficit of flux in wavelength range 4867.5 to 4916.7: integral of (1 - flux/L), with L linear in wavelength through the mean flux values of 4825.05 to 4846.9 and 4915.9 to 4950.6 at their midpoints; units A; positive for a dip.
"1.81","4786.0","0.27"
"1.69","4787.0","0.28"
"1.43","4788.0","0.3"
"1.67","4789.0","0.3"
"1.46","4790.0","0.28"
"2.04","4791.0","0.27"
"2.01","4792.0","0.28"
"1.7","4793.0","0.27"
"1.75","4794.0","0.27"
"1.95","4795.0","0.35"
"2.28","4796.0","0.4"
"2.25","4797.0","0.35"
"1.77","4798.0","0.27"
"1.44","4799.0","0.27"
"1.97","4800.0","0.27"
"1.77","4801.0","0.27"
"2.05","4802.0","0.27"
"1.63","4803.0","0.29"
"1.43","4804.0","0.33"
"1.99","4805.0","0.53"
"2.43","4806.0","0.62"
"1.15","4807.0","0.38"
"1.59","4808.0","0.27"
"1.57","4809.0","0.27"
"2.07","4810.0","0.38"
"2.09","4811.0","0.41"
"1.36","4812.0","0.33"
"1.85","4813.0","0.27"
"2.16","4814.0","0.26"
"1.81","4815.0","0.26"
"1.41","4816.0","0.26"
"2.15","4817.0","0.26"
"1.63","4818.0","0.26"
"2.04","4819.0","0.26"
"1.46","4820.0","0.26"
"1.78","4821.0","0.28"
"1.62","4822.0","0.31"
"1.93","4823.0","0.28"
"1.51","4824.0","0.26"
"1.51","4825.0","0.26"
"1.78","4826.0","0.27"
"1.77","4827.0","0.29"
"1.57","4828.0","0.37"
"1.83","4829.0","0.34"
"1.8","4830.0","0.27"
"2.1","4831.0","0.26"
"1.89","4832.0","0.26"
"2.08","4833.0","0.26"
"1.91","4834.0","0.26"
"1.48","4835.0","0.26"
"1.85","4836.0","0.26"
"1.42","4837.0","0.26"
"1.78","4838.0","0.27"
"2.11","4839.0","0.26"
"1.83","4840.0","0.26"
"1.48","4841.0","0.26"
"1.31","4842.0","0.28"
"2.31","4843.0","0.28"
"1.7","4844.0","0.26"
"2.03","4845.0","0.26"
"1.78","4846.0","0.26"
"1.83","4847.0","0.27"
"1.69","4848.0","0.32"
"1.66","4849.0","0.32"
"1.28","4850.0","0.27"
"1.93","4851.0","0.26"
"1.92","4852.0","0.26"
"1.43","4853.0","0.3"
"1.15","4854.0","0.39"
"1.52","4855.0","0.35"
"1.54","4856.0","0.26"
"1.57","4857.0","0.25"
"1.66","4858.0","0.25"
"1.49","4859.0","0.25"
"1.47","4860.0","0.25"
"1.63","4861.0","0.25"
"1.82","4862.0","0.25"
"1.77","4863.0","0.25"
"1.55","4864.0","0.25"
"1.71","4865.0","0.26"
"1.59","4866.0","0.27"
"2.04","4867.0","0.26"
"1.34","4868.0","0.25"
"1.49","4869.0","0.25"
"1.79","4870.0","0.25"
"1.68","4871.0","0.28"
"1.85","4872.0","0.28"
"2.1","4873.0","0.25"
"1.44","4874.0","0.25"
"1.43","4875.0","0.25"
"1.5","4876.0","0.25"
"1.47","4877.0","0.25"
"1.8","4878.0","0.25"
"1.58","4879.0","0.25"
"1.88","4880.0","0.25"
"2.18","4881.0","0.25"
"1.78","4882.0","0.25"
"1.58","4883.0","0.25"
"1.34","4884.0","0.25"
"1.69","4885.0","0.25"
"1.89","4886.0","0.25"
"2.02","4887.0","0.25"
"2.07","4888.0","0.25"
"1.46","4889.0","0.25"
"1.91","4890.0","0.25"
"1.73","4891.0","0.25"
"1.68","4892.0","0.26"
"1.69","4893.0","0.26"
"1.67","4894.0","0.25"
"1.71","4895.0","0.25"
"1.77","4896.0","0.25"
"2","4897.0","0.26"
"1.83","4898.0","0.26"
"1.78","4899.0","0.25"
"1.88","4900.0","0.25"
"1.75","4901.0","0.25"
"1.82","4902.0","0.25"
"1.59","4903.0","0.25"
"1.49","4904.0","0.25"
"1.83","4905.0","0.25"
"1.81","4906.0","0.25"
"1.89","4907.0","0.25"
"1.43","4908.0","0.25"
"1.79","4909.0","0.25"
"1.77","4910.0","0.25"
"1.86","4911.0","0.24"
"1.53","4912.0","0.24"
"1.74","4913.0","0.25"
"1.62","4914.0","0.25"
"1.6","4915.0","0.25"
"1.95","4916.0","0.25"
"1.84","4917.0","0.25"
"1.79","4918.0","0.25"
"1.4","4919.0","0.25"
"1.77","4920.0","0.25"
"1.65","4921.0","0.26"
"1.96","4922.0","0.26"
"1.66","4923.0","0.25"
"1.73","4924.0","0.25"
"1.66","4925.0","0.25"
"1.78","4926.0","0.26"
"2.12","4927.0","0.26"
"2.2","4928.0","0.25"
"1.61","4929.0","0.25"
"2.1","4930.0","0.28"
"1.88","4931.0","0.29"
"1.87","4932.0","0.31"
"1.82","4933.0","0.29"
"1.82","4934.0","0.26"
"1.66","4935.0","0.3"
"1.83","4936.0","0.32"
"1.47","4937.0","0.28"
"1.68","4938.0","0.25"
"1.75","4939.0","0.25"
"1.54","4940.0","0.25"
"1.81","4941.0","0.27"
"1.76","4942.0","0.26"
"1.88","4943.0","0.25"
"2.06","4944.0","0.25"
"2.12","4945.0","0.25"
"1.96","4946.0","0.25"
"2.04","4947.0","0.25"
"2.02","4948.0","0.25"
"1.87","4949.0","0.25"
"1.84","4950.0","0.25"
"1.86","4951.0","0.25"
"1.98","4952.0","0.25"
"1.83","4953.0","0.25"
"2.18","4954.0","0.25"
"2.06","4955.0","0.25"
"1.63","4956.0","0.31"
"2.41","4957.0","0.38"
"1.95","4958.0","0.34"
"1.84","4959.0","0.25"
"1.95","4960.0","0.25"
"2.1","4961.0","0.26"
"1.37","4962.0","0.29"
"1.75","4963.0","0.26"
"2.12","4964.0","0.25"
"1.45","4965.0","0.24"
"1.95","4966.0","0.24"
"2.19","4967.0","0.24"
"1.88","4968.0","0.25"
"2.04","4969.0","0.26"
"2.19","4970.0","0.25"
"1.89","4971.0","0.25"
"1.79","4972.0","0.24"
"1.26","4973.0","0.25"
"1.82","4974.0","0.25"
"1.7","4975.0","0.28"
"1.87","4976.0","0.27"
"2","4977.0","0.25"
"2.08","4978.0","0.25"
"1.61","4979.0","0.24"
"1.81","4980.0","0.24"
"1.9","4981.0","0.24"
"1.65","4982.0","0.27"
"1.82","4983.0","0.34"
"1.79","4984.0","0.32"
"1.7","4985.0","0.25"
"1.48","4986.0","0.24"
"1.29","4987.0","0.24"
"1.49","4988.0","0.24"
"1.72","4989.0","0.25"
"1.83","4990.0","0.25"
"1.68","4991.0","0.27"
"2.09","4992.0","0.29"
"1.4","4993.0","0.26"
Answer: 2.4 A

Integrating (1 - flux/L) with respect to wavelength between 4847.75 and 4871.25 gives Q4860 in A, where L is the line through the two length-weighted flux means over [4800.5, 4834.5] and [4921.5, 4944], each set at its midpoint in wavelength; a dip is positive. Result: 2.4 A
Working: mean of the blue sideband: 1.79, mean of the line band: 1.61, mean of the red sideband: 1.81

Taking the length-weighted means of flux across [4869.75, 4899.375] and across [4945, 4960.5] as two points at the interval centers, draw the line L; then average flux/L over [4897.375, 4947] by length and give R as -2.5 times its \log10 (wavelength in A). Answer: 0.05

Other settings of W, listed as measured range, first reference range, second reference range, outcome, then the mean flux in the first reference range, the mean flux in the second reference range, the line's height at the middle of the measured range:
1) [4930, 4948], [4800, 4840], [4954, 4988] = -0.15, 1.78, 1.83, 1.82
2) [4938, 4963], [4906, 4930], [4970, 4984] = -1.66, 1.76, 1.8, 1.78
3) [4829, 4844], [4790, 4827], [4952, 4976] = 0.05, 1.8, 1.89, 1.81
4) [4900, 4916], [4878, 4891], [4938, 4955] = 0.98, 1.78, 1.9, 1.83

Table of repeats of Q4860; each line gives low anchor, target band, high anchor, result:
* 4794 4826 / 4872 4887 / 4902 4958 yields 0.8 A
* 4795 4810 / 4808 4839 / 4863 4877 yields -0.1 A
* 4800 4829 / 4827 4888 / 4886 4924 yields 1.6 A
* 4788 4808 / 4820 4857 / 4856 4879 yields -0.1 A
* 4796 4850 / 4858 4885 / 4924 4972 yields 2.3 A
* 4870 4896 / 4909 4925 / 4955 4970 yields 0.7 A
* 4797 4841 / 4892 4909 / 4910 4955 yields 0.6 A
